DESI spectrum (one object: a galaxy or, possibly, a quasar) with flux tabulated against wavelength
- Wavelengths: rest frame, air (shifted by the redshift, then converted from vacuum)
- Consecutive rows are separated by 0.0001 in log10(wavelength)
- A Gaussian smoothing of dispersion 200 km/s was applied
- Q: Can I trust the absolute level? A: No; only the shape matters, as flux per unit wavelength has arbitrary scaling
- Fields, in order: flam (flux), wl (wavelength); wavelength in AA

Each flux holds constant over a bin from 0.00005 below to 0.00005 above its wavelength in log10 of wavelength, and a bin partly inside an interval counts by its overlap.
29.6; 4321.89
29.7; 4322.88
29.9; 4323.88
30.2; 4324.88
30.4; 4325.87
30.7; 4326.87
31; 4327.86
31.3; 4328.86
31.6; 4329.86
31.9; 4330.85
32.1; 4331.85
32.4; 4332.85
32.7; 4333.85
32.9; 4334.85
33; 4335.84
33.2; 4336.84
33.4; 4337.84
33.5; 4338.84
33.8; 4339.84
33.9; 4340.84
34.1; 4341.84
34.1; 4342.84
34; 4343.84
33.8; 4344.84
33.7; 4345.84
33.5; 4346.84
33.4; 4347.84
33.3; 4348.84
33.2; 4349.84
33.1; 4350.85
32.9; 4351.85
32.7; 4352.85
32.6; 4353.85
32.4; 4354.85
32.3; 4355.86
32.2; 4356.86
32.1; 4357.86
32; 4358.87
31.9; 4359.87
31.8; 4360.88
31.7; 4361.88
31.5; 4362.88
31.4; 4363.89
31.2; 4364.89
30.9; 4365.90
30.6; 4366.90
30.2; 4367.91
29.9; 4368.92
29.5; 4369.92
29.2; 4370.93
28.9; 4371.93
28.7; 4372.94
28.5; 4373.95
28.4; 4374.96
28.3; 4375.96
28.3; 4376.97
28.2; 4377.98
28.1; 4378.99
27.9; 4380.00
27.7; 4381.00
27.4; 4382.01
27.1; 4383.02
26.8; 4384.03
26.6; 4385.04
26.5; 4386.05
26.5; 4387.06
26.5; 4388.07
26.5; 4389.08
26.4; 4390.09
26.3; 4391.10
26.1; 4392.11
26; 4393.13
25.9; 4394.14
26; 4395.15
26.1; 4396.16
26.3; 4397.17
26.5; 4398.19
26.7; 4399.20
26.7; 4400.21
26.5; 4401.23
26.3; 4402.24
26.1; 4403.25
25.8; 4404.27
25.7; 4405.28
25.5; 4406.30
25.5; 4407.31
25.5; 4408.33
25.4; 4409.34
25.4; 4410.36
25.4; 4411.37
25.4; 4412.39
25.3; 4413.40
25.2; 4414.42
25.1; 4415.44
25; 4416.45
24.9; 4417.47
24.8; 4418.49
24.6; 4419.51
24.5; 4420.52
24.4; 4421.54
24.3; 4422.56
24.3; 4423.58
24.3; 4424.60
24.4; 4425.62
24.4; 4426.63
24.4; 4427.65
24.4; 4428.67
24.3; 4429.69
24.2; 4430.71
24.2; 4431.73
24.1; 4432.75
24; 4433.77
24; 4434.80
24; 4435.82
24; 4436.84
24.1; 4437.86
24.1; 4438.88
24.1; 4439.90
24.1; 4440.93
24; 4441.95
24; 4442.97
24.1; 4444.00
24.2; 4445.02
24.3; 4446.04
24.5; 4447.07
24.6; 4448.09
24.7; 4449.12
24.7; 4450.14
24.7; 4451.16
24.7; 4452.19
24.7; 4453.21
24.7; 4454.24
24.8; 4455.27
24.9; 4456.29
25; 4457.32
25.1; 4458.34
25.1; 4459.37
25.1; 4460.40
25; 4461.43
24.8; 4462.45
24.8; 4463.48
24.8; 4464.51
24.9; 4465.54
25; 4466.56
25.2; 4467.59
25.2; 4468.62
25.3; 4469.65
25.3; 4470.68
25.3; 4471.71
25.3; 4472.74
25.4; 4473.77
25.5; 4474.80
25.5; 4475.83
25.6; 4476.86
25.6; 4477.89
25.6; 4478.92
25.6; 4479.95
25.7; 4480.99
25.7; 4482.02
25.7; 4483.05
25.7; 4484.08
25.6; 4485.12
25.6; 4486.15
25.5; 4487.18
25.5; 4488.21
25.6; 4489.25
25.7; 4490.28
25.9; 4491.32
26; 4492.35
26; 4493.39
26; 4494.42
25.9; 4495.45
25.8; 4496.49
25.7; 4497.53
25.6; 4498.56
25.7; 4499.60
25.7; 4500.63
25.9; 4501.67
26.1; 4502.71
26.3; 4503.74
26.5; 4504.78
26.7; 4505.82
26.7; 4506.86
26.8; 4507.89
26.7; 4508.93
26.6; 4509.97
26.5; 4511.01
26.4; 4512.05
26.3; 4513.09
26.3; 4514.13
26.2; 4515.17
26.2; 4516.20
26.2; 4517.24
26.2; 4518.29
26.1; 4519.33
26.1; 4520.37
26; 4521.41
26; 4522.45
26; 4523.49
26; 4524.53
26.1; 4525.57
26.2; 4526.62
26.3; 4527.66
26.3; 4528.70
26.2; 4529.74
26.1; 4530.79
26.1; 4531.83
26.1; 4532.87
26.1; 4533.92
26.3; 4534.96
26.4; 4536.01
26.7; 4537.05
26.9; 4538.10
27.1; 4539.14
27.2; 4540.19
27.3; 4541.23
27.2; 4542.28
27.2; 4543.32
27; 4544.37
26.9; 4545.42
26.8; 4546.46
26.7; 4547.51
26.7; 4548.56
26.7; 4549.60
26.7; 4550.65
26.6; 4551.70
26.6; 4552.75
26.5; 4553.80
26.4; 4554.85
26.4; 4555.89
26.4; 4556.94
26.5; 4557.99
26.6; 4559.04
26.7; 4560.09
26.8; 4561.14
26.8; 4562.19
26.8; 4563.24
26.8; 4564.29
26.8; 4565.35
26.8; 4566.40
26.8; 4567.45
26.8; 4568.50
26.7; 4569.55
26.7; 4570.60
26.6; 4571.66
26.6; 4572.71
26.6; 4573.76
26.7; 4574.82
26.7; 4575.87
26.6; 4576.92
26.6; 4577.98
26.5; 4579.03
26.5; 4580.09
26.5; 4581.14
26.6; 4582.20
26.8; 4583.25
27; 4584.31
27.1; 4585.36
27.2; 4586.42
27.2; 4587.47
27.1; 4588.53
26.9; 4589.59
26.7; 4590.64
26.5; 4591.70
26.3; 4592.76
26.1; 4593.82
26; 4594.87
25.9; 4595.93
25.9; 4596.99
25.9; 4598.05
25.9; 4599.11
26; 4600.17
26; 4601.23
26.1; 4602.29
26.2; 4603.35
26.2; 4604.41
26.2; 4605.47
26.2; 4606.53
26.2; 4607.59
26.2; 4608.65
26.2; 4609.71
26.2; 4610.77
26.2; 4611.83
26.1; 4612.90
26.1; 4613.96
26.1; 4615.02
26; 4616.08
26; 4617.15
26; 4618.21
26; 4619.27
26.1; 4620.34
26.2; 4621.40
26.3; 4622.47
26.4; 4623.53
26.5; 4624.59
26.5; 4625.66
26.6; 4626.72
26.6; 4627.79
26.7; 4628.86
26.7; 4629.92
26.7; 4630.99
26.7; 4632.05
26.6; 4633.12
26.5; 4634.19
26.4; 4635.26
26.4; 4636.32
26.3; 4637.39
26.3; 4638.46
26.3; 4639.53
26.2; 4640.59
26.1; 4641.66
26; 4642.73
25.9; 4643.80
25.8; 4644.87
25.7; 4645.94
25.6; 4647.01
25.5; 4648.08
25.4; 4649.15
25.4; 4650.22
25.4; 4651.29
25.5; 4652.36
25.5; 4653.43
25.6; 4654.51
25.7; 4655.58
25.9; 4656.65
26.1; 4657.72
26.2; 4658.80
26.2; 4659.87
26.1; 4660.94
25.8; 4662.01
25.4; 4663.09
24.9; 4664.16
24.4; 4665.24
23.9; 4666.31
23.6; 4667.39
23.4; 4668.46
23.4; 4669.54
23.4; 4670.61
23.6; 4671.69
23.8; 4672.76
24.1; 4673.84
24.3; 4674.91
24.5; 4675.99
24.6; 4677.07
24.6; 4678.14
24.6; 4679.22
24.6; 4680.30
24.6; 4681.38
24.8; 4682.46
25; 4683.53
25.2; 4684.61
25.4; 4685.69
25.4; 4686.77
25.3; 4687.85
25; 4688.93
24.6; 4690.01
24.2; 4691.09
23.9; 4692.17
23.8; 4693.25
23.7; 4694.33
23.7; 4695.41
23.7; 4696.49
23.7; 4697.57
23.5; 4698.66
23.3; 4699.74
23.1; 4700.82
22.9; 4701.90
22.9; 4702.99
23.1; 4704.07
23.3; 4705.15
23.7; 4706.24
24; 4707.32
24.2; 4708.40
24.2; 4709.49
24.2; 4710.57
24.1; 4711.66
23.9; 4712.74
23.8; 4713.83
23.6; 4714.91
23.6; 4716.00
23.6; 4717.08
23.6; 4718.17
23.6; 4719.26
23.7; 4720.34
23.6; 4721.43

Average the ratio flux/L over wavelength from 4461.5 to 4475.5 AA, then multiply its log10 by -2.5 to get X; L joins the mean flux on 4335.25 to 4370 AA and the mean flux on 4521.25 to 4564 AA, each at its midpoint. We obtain 0.15 mag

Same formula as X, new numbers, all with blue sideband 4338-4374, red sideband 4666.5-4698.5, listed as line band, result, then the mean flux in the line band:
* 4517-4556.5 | 0.05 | 26.5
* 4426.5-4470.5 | 0.21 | 24.5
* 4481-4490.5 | 0.13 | 25.6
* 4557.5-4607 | 0.01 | 26.5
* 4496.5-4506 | 0.10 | 26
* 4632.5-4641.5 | -0.04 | 26.4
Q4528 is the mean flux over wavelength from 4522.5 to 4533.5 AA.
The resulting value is 26.1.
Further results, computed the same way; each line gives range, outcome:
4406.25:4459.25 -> 24.6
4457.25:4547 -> 26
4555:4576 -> 26.7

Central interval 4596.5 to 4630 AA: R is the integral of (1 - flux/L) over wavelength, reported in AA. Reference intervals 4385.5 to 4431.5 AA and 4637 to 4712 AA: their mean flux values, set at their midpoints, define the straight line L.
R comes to -1.77 AA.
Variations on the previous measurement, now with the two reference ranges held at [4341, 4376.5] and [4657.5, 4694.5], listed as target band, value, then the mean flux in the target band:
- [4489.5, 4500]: 1.0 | 25.8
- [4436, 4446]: 1.9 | 24.1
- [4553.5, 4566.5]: 0.3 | 26.6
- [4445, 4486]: 5.9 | 25.1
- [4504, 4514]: 0.6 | 26.5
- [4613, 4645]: -0.8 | 26.3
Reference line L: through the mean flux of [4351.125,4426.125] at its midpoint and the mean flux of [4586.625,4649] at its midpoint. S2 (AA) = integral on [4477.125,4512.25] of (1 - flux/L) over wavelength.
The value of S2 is 1.4 AA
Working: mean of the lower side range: 27.6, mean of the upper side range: 26.2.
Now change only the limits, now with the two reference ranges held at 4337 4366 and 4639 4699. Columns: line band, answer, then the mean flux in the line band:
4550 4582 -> 1.0 AA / 26.6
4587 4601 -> 0.2 AA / 26.3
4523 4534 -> 0.9 AA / 26.1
